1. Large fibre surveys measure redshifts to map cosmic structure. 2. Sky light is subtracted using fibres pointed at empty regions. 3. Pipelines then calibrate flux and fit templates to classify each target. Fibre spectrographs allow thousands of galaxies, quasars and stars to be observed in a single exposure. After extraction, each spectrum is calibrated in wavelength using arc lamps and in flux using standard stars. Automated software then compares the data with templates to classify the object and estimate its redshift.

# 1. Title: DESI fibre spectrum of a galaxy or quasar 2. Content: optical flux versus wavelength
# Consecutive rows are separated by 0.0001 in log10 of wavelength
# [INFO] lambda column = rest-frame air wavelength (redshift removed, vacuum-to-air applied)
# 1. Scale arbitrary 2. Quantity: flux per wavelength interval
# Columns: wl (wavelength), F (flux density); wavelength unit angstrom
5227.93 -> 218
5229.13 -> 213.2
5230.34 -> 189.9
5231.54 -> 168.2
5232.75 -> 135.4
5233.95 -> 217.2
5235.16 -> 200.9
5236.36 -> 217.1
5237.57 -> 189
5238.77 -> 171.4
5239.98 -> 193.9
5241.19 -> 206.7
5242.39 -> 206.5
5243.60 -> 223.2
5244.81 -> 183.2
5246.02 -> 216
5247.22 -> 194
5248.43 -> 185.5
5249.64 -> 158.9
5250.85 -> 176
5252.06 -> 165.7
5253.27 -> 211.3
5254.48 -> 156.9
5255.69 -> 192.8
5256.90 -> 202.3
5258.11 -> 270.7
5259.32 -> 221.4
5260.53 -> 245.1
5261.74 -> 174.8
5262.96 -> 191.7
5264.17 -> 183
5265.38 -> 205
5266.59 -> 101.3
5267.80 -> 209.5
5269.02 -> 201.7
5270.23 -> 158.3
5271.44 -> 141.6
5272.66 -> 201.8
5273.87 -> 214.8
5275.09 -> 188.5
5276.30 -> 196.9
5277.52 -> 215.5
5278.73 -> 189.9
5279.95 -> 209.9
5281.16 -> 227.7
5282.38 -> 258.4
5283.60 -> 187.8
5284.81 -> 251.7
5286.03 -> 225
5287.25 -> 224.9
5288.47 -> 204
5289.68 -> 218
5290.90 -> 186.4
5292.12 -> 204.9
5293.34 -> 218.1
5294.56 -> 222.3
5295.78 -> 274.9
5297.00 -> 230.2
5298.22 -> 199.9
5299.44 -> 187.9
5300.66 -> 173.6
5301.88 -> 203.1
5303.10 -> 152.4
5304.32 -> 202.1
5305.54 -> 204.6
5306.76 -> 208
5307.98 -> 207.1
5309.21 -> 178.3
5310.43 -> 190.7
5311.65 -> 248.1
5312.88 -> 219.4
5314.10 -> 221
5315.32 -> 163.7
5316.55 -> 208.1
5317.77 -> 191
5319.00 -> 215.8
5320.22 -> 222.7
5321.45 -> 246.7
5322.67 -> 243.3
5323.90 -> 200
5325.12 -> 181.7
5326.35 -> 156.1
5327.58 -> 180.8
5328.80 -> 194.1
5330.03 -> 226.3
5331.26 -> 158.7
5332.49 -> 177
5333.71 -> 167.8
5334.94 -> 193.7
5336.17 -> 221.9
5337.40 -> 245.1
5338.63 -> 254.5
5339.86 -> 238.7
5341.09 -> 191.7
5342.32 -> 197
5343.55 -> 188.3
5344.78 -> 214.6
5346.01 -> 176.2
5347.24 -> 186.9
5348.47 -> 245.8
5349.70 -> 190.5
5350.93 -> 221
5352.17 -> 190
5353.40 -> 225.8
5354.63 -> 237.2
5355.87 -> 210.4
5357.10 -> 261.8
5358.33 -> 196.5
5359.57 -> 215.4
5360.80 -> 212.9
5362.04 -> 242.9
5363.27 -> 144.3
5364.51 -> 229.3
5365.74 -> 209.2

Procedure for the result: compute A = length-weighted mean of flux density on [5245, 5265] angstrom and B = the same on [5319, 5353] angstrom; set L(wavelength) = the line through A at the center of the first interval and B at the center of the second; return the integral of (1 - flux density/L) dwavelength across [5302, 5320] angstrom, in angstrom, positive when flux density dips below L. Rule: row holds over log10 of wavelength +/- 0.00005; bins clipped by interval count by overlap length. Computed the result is 0.1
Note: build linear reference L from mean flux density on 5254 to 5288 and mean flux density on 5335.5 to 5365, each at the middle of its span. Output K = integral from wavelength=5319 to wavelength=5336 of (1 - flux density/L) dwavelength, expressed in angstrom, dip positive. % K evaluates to 1.1 angstrom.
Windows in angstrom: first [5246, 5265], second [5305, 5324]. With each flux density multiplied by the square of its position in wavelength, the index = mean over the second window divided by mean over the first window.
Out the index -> 1.10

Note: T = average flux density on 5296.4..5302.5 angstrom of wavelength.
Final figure 199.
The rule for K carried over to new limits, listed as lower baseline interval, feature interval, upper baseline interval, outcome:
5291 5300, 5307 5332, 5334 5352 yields 1.35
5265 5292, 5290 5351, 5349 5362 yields 1.53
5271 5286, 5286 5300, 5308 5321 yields -0.58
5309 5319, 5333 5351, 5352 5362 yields 0.59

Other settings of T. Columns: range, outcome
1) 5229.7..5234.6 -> 178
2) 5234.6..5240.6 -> 194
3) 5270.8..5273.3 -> 172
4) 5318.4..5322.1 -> 229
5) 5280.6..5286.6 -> 230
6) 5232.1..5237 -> 192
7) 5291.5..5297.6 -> 230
